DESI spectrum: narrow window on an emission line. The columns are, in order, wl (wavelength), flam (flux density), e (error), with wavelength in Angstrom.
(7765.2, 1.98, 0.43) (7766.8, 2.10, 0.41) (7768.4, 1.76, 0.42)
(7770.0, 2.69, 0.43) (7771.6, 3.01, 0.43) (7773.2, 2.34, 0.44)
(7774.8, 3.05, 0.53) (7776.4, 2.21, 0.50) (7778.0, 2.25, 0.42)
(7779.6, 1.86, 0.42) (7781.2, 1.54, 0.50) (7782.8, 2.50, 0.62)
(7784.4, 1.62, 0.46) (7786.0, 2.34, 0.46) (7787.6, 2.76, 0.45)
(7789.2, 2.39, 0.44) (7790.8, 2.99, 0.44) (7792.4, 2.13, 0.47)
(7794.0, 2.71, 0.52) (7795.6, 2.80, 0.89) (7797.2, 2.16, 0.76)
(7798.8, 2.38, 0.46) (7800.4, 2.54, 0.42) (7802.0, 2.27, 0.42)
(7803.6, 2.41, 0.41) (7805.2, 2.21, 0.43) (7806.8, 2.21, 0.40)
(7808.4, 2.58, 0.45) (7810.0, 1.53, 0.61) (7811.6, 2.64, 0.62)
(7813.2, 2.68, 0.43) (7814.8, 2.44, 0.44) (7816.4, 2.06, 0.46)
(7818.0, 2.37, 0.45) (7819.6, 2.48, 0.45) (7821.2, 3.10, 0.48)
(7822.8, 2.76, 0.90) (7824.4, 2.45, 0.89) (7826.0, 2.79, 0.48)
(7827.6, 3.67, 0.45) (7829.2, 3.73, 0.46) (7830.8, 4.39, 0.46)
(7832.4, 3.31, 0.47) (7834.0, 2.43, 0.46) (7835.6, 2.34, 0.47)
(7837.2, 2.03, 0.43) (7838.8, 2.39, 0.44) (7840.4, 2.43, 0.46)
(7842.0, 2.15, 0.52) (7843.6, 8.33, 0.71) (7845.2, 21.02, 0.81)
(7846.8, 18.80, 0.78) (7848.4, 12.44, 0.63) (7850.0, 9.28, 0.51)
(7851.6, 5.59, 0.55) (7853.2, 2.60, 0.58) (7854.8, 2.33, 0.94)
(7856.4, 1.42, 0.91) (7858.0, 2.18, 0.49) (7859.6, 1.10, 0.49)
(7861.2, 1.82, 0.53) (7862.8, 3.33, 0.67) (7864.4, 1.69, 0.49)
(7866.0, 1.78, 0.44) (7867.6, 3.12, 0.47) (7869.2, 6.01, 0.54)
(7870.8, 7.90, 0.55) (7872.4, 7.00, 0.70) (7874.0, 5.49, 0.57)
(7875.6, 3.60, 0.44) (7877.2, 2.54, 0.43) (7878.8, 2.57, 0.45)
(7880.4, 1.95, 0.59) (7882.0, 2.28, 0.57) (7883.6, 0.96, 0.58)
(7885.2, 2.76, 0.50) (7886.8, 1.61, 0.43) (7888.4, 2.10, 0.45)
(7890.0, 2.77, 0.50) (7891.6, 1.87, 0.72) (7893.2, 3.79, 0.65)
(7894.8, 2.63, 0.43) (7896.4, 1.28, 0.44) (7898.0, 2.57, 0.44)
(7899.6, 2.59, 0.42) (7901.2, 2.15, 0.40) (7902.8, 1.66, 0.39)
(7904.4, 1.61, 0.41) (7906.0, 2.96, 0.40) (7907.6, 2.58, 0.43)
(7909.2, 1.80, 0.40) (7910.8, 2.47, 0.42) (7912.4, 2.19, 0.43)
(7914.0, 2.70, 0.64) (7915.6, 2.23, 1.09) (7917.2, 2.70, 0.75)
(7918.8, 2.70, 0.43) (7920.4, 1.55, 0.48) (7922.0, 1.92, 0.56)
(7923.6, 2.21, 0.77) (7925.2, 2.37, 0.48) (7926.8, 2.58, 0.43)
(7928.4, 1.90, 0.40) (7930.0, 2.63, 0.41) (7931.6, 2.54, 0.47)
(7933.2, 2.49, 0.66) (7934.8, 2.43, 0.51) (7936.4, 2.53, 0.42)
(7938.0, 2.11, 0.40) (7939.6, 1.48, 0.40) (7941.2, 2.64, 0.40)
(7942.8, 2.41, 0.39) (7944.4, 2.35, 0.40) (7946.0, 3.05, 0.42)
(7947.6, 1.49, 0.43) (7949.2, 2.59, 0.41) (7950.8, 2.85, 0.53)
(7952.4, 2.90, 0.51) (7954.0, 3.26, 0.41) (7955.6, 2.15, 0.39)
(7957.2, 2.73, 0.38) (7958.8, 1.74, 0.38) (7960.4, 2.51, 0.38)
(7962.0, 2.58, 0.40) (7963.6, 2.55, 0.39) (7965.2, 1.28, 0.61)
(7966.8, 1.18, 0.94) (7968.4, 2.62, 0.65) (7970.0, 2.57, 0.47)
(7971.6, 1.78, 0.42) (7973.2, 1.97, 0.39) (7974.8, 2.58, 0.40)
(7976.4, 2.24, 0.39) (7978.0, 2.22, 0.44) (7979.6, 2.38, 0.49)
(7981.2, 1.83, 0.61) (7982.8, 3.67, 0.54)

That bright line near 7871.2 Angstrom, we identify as [N II] 6583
